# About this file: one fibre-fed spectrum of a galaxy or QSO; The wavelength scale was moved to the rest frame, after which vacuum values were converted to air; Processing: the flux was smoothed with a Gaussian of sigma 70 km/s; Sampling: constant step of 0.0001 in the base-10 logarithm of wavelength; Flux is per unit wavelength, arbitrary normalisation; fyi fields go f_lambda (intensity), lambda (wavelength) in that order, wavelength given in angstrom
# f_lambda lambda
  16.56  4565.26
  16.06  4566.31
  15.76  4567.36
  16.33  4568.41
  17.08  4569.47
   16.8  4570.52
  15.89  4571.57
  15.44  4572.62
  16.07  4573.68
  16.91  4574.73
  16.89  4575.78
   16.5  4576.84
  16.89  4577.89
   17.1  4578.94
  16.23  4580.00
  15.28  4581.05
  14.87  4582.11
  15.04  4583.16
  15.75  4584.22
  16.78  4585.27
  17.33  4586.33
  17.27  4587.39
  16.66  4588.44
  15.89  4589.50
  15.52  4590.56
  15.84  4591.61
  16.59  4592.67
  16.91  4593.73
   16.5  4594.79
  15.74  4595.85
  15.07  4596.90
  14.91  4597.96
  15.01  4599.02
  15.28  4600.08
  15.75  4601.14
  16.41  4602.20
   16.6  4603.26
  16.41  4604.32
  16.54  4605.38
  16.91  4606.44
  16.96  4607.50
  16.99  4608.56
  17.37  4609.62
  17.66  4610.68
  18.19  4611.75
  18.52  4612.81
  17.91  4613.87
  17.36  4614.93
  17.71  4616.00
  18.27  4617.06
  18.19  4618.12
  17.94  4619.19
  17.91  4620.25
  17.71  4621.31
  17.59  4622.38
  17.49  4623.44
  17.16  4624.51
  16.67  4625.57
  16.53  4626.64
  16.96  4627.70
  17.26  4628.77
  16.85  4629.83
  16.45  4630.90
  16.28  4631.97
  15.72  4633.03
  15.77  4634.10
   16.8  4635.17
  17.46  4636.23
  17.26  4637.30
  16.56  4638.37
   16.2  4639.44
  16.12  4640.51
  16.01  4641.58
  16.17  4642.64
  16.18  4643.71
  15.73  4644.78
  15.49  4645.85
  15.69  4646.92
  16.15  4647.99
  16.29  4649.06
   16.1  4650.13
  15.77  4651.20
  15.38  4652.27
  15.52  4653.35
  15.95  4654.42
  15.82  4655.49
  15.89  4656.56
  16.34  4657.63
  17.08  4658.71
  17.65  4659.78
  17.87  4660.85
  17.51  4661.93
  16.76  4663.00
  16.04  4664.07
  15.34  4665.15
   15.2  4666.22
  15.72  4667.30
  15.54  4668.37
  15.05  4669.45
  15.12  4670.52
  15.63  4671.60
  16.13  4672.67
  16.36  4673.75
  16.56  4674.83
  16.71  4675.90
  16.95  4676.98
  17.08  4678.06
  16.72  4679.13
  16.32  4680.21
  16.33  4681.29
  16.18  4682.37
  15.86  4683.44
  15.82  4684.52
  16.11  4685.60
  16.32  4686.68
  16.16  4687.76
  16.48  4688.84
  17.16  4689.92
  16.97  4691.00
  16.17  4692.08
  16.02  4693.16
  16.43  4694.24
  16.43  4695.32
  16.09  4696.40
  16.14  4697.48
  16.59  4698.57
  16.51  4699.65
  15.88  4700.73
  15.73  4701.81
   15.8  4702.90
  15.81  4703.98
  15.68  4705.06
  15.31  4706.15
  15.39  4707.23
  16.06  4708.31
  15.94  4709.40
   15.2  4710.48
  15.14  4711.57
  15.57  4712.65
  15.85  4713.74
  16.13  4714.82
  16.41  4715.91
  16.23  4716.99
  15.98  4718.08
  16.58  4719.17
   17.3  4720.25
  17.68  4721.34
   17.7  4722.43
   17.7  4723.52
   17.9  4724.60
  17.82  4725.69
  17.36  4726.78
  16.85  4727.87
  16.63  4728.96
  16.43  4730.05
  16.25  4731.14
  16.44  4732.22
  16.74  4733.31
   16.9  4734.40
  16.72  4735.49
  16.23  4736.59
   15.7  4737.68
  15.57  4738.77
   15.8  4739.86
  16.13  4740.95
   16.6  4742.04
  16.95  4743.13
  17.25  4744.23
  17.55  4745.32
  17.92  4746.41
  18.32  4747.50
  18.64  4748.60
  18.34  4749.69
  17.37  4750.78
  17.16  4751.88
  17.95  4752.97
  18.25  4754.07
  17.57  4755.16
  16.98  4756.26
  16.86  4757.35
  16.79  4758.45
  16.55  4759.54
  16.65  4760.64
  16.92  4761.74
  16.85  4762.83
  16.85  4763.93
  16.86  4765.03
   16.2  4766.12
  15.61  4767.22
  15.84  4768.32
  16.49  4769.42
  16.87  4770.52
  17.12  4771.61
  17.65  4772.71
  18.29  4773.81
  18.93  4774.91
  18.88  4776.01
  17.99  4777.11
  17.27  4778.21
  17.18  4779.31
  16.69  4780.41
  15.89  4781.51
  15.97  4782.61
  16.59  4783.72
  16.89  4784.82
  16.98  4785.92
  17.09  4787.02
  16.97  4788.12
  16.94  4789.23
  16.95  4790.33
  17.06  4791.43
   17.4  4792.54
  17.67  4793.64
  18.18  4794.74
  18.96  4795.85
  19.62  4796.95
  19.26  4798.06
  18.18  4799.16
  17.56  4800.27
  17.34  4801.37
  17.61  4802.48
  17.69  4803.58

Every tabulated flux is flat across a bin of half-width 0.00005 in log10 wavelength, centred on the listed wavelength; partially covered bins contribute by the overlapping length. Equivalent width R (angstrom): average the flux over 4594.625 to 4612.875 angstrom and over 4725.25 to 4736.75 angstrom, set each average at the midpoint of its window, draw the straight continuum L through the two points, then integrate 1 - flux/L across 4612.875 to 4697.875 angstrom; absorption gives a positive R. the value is 0.4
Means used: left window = 16.4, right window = 16.8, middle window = 16.5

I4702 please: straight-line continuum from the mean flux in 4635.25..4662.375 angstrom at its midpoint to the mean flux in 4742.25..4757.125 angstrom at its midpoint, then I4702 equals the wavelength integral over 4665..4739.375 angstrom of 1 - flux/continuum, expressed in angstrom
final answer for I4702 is 3.32 angstrom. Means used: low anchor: 16.3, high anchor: 17.7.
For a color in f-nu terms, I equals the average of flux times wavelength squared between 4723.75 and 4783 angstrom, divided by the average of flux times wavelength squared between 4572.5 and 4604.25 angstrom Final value 1.13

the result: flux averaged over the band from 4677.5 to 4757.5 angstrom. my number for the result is 16.6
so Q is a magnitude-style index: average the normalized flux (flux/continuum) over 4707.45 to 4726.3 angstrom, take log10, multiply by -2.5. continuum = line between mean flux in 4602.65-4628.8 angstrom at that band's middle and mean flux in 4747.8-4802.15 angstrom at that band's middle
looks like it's 0.05 mag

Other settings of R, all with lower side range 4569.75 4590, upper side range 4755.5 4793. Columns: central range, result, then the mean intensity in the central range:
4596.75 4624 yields -1.1 angstrom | 17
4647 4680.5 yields 0.8 angstrom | 16.2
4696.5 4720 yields 1.2 angstrom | 15.9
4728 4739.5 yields 0.3 angstrom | 16.4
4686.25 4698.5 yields 0.2 angstrom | 16.4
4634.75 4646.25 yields 0.1 angstrom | 16.4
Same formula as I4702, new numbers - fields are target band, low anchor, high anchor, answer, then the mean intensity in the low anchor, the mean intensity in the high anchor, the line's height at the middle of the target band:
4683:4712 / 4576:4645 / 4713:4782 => 1.4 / 16.6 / 17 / 16.9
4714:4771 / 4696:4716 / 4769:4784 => -1.1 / 15.8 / 17.3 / 16.6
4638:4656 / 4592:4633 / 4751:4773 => 1.0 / 16.9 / 16.9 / 16.9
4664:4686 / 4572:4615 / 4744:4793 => 1.0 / 16.4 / 17.2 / 16.8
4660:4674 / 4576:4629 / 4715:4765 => 0.7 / 16.7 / 17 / 16.8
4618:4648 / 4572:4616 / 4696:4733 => -0.5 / 16.4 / 16.4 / 16.4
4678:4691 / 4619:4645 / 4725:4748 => 0.3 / 16.8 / 16.8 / 16.8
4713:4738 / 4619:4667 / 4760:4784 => 0.1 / 16.5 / 17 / 16.8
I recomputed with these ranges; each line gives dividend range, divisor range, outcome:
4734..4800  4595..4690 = 1.10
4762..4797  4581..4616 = 1.13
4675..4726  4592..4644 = 1.01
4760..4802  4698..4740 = 1.08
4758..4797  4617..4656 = 1.10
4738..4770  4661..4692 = 1.08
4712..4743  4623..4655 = 1.06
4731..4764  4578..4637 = 1.08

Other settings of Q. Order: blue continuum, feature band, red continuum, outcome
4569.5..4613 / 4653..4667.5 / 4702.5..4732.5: 0.00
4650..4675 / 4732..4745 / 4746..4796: 0.03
